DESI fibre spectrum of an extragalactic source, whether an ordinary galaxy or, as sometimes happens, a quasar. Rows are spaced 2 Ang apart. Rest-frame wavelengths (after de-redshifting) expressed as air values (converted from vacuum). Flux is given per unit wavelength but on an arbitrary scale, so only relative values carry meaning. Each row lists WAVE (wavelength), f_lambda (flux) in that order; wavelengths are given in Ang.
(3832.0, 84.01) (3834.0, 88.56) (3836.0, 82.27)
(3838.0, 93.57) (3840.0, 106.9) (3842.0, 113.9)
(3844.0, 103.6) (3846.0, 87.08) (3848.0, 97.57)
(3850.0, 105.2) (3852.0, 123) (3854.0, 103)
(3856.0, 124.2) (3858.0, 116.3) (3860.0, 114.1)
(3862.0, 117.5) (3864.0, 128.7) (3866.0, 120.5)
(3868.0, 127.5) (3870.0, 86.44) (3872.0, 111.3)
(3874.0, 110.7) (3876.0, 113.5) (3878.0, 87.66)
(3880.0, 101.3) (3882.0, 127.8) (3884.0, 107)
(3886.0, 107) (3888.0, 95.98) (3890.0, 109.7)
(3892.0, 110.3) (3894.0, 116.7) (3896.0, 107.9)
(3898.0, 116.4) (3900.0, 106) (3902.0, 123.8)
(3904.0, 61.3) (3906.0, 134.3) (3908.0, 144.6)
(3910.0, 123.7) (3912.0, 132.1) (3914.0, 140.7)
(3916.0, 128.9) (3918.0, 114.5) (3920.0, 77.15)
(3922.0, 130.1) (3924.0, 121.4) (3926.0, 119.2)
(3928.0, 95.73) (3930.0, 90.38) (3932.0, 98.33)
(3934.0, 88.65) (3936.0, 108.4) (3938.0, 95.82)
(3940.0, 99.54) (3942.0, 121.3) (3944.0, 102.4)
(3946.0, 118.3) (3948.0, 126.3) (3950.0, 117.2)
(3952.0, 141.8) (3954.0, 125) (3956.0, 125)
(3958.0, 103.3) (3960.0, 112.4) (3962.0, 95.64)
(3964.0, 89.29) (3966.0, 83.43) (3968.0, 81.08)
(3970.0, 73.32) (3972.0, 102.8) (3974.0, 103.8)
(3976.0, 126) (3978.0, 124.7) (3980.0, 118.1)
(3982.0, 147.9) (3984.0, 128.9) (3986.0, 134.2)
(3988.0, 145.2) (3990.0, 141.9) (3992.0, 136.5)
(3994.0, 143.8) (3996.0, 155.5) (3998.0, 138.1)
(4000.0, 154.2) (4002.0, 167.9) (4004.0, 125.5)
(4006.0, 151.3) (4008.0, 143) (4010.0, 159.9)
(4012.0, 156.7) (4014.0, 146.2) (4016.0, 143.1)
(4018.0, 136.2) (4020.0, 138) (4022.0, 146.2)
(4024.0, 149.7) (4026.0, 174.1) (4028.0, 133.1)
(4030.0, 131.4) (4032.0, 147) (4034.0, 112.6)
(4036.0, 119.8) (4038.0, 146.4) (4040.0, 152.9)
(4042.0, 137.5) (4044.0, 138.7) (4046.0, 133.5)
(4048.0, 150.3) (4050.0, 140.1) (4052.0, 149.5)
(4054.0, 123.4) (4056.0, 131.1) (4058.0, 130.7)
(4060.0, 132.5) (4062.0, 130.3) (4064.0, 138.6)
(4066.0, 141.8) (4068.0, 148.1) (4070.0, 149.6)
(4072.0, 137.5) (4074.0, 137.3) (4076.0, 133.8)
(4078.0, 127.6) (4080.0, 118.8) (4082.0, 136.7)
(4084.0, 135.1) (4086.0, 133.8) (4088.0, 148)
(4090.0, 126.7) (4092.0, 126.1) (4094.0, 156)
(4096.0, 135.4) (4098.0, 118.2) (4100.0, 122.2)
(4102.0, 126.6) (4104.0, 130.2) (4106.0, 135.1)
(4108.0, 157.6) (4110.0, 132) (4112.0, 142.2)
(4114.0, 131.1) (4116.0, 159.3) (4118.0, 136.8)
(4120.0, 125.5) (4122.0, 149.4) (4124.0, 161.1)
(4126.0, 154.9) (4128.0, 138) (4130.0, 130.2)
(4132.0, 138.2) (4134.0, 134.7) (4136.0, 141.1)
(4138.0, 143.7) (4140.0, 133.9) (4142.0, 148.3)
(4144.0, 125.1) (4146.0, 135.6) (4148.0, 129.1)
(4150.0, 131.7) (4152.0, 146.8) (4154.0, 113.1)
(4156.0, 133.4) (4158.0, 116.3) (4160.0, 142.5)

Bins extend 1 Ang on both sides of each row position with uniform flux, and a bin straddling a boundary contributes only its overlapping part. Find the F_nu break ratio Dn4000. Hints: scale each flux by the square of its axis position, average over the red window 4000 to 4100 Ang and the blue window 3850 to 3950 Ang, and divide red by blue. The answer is 1.3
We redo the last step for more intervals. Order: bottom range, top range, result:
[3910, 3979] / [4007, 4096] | 1.34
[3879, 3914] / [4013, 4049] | 1.32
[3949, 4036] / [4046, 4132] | 1.10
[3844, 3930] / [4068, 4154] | 1.37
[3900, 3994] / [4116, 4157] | 1.32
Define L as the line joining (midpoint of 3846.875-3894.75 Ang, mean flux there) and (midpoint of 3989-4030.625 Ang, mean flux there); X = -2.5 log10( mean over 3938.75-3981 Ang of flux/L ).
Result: 0.22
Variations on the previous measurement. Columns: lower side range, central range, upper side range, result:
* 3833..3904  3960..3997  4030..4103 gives 0.05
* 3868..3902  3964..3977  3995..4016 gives 0.41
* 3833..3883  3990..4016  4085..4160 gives -0.19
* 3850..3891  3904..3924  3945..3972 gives -0.12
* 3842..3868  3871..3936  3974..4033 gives 0.10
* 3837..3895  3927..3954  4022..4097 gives 0.11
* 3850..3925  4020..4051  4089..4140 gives -0.09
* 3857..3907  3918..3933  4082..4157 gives 0.10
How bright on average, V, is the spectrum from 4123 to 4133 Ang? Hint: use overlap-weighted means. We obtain 144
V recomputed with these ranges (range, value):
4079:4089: 134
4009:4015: 154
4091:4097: 139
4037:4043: 146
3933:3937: 98.5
